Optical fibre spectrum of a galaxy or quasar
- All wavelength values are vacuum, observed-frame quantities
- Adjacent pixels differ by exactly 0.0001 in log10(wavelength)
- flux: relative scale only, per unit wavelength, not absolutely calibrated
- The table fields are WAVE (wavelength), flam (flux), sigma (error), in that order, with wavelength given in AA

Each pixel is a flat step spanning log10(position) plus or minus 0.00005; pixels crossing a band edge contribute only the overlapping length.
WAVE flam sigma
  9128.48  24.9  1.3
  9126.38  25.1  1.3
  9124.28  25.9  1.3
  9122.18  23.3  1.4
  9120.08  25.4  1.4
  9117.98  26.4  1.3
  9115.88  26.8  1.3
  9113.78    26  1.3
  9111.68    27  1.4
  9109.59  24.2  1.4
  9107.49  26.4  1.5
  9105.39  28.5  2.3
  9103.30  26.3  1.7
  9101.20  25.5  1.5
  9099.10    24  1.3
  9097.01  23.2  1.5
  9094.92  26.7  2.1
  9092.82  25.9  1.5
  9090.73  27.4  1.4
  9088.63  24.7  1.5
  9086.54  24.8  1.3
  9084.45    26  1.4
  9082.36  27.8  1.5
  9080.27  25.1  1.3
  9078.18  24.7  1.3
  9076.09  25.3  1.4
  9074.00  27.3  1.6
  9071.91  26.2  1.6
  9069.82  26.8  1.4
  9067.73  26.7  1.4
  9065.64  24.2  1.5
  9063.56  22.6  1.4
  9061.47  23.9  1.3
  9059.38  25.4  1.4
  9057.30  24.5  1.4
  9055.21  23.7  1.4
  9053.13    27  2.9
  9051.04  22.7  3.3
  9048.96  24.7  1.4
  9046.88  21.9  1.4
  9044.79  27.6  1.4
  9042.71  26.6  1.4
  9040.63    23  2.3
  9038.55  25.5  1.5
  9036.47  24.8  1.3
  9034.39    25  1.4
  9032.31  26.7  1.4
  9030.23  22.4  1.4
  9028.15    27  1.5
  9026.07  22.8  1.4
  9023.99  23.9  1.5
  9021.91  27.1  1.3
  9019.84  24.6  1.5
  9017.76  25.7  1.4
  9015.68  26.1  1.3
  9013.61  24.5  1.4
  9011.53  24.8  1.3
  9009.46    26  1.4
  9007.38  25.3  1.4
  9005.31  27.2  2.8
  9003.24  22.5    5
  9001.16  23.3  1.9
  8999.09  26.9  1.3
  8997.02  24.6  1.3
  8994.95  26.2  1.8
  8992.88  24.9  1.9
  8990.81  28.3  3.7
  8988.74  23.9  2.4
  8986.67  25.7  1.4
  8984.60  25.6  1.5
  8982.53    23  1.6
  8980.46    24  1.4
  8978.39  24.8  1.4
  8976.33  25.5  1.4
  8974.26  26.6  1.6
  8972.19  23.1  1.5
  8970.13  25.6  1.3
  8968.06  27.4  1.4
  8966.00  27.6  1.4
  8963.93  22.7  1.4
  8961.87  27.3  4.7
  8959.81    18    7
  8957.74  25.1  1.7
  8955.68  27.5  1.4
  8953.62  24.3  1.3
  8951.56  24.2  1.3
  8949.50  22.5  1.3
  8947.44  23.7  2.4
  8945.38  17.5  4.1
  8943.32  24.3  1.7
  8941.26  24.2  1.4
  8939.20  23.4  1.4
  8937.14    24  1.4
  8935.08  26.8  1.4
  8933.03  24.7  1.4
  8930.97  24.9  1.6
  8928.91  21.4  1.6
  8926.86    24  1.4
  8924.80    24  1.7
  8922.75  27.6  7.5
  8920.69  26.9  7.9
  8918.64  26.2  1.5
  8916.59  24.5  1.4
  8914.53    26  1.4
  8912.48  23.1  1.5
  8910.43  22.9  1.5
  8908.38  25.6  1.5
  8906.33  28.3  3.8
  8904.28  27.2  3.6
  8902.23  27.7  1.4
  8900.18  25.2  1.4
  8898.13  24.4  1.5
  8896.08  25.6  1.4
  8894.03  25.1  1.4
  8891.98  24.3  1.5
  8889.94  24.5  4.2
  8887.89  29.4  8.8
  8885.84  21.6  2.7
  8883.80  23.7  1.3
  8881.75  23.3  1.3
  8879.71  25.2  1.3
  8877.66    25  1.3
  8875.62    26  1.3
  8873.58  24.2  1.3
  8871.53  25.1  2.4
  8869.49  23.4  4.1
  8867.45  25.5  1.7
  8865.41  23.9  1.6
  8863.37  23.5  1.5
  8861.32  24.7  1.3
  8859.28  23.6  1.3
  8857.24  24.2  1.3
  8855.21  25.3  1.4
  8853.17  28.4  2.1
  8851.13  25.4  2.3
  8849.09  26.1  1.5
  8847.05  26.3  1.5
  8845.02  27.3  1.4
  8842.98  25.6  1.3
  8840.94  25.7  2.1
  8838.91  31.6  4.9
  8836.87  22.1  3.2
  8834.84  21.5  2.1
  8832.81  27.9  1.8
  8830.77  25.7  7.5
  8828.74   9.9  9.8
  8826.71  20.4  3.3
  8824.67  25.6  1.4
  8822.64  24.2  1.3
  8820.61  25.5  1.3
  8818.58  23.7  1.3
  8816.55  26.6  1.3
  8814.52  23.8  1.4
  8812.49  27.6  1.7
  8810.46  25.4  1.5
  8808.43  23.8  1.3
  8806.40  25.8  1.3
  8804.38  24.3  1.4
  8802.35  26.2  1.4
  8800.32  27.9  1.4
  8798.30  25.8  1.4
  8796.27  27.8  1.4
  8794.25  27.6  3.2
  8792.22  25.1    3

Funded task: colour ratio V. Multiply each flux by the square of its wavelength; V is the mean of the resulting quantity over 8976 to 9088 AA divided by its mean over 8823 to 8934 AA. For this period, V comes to 1.0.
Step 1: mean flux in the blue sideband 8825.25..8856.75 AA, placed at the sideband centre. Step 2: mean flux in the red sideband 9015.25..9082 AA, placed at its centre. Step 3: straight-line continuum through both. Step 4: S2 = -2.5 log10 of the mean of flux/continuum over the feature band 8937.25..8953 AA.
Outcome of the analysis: 0.09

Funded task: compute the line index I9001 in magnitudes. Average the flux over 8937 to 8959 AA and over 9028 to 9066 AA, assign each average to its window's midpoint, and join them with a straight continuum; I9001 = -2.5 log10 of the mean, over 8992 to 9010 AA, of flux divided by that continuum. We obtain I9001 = -0.04 mag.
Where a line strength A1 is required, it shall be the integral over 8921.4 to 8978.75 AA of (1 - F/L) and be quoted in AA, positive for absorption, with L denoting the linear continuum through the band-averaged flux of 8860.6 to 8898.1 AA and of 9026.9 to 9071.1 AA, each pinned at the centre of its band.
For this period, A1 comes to 0.8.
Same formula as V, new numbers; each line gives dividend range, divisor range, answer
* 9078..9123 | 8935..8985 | 1.09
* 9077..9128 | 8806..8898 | 1.10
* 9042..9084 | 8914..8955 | 1.07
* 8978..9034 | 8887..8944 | 1.02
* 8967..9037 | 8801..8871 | 1.06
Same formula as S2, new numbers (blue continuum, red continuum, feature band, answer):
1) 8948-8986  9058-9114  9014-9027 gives 0.00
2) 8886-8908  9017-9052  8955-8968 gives 0.03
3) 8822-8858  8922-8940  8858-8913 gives -0.01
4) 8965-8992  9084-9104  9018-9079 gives 0.02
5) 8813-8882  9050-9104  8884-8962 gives 0.01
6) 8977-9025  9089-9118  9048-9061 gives 0.04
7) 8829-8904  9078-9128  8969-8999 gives 0.01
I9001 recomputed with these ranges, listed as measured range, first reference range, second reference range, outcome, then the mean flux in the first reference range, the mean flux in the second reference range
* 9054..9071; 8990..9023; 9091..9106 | 0.04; 25.5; 25.7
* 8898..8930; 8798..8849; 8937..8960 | -0.07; 24.8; 23.4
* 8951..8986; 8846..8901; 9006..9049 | 0.01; 24.9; 25.1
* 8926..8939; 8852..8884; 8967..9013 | 0.03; 24.7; 25.2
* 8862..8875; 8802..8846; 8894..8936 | 0.03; 24.5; 25.3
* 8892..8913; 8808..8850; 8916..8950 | -0.05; 24.6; 24.2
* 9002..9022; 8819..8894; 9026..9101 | -0.01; 24.6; 25.2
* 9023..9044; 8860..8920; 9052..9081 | 0.02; 25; 25.2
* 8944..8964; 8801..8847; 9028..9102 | 0.07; 24.6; 25.2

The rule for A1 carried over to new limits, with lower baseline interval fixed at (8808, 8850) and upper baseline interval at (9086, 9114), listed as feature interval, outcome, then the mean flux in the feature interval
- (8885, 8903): -0.3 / 25.3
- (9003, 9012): 0.0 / 25.4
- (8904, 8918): -0.2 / 25.3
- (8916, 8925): -0.4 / 26.1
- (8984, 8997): -0.2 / 25.7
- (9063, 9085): -0.1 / 25.8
